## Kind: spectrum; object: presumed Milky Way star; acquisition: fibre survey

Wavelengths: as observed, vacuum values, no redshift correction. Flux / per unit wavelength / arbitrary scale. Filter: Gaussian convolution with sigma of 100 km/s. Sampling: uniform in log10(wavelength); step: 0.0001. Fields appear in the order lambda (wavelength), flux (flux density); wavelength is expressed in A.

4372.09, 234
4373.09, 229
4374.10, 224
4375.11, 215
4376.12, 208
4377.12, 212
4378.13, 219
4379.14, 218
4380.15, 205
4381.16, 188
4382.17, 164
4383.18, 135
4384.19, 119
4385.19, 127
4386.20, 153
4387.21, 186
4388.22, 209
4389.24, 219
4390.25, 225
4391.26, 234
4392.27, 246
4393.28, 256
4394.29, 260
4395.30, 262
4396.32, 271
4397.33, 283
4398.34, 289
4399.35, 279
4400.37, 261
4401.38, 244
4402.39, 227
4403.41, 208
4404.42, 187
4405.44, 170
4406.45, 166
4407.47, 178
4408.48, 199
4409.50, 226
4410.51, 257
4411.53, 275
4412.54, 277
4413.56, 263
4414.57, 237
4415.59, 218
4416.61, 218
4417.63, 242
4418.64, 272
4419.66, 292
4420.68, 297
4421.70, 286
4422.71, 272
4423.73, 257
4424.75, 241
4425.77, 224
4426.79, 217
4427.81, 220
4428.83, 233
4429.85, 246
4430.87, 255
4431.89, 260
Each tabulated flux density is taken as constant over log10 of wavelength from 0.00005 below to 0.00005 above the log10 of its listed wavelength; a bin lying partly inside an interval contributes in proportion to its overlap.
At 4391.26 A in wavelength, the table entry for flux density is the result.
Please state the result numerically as 234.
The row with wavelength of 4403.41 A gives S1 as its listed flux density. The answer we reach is 208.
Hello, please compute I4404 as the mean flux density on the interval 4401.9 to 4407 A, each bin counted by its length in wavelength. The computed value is 191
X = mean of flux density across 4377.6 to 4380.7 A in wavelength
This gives 213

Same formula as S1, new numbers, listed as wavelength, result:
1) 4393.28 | 256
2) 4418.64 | 272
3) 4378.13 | 219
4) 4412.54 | 277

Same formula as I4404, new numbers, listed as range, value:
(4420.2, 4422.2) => 291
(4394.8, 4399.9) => 276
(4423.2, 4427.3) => 235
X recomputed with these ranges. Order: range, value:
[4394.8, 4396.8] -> 265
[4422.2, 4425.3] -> 257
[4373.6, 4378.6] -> 216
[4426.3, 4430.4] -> 229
